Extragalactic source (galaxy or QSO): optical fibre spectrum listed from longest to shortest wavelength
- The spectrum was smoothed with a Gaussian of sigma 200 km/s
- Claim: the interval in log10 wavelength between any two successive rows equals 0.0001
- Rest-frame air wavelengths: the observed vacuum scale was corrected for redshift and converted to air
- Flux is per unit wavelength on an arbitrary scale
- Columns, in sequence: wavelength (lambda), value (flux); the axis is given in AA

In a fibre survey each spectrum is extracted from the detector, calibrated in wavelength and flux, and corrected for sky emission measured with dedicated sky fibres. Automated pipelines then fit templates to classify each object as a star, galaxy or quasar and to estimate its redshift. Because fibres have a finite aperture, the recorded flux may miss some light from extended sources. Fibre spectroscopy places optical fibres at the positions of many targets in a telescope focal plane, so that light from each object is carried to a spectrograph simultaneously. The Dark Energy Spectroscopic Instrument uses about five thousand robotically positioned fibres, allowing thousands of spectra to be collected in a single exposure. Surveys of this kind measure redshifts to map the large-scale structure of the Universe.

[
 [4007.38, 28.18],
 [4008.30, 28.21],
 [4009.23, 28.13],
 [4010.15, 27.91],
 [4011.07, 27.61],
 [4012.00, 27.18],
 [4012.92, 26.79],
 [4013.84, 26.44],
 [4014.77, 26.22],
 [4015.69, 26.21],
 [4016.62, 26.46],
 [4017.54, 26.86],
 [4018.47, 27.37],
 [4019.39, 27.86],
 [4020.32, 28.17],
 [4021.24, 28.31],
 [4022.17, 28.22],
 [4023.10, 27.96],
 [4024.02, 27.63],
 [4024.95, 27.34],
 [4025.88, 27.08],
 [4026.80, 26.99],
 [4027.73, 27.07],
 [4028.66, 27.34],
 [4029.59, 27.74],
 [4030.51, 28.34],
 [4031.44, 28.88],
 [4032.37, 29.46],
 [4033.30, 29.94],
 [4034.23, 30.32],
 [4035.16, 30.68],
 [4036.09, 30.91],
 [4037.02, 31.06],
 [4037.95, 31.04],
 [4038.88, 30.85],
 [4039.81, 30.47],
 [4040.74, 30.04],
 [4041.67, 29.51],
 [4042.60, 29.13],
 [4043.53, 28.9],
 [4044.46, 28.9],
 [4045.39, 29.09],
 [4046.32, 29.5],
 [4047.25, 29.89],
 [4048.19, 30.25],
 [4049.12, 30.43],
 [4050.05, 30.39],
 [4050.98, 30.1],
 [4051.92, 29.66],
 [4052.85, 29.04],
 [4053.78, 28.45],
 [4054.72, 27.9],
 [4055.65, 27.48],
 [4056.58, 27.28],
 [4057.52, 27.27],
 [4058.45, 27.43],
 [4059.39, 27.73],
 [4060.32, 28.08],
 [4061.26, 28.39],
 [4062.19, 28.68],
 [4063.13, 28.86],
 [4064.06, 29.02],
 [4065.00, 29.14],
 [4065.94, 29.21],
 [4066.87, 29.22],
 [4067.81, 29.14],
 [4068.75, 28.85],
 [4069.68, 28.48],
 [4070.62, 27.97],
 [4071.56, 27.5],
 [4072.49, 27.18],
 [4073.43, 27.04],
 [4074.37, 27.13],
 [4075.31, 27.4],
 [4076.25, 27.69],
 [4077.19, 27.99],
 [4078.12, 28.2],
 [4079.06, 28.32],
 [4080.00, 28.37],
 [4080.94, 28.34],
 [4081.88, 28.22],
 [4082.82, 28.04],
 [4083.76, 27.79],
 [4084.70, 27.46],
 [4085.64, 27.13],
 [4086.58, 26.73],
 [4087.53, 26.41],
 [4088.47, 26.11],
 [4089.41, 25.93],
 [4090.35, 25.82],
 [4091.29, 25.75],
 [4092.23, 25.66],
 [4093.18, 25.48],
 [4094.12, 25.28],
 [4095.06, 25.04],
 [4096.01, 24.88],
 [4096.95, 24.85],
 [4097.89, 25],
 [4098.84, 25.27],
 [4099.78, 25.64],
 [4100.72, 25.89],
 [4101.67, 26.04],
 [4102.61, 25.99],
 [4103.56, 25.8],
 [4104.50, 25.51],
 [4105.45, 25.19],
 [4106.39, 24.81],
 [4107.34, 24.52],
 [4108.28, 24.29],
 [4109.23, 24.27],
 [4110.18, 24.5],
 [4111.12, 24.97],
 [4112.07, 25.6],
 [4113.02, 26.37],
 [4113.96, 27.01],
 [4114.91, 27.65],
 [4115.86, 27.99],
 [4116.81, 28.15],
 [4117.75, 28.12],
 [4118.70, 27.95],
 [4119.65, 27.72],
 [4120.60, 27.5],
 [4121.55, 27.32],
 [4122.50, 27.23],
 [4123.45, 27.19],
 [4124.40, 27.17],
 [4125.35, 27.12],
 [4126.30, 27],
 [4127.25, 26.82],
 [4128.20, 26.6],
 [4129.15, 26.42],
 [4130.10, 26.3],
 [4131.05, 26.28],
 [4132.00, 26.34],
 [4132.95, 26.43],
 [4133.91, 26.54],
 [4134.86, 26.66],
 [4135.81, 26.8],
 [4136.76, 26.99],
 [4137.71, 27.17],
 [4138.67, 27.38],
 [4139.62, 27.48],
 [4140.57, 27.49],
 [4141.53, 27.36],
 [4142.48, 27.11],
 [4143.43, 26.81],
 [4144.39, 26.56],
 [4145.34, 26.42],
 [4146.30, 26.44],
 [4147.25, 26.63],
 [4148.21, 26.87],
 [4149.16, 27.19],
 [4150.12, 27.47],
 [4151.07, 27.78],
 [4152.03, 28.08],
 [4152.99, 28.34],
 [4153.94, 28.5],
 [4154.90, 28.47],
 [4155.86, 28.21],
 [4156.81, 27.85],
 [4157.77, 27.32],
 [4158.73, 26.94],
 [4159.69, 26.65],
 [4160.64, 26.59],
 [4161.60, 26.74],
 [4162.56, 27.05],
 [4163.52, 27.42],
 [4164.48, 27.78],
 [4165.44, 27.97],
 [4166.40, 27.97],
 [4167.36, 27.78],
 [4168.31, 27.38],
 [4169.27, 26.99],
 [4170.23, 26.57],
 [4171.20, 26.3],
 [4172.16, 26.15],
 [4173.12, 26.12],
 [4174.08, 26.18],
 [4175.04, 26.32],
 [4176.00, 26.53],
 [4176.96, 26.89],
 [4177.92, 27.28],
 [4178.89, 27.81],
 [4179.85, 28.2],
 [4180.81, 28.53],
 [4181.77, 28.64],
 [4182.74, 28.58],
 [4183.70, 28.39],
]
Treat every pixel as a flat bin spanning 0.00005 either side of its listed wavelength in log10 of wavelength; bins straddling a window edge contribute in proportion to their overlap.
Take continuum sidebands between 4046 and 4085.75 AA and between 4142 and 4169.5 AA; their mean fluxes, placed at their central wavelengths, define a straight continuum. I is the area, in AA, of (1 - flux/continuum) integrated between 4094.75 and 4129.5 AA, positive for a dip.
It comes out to 2.1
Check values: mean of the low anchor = 28.4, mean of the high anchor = 27.4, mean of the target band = 26.2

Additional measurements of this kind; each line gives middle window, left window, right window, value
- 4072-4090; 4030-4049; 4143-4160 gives 0.93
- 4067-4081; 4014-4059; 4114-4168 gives 0.09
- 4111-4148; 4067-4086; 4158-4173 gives 0.60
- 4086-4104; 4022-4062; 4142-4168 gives 1.62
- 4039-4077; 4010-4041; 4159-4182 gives -0.89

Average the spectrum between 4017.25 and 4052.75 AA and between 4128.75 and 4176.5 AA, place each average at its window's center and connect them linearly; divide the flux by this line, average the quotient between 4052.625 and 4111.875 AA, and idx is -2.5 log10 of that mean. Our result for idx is 0.05 mag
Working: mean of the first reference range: 29.1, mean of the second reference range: 27.1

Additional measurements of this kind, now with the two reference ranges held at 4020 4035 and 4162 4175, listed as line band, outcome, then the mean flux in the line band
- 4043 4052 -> -0.062 mag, 29.7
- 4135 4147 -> 0.010 mag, 27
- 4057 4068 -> -0.021 mag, 28.5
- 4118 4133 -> 0.016 mag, 27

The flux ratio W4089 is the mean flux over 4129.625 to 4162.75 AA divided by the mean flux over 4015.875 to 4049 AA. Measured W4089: 0.94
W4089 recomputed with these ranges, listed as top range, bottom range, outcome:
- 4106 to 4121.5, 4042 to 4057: 0.90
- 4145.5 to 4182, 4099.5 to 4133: 1.03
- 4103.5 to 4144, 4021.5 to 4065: 0.92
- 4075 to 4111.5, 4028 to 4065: 0.90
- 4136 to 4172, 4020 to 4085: 0.95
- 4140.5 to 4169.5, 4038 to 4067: 0.94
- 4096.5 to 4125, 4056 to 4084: 0.93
